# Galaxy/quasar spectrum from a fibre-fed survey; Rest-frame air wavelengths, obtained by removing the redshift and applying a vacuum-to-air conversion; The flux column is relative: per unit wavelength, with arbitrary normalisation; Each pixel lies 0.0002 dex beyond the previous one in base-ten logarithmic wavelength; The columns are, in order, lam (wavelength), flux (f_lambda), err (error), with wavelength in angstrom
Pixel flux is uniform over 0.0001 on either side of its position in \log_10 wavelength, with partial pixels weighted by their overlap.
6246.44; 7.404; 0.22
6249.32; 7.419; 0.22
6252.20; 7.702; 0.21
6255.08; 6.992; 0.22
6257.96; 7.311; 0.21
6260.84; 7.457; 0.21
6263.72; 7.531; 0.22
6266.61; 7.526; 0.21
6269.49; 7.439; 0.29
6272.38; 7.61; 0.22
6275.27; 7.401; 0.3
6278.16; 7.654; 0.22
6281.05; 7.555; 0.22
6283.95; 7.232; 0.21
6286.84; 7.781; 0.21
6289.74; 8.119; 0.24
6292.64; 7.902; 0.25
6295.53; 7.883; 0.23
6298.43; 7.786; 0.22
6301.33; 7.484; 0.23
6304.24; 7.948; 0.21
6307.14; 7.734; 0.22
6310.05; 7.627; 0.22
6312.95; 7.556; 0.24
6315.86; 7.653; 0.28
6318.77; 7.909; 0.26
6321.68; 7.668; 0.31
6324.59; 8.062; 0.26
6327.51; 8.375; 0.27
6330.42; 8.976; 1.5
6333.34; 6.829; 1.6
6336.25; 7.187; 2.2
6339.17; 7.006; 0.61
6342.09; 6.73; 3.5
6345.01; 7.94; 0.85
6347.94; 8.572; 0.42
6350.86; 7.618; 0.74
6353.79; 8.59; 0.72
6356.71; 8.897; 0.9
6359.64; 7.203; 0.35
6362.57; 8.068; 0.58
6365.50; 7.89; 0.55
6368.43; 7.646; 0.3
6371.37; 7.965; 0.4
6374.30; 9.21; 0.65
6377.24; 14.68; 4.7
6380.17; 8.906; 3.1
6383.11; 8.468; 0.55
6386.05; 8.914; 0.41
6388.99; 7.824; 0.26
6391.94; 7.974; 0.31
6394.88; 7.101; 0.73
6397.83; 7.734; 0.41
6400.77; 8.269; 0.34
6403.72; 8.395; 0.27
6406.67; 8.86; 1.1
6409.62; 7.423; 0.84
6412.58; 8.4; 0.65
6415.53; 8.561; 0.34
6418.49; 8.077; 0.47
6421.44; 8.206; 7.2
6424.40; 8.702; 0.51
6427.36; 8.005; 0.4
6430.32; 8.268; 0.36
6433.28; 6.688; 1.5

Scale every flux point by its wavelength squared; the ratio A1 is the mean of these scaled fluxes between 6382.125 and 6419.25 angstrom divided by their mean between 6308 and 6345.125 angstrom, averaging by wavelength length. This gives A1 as 1.1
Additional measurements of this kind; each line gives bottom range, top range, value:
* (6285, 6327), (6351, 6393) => 1.14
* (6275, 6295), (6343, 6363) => 1.07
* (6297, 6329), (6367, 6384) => 1.24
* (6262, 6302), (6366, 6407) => 1.18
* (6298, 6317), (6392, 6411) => 1.07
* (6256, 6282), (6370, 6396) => 1.25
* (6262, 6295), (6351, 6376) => 1.11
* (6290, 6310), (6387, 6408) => 1.06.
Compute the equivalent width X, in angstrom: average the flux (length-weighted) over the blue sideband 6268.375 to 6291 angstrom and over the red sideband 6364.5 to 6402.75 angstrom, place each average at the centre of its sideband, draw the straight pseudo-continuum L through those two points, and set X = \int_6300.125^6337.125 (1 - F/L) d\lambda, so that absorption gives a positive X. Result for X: 1.0 angstrom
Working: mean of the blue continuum 7.59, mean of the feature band 7.78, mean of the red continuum 8.67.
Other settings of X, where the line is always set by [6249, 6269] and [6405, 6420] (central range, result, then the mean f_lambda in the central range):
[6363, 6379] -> -2.7 angstrom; 9.38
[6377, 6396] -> -1.6 angstrom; 8.8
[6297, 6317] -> 0.0 angstrom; 7.68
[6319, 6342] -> 0.4 angstrom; 7.68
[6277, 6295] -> -0.3 angstrom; 7.72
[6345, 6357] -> -0.6 angstrom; 8.31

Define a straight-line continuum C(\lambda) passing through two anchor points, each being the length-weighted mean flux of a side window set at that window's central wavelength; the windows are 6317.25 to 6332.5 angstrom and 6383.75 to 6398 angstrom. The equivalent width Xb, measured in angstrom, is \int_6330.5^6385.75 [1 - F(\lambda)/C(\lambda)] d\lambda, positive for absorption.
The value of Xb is -2.0 angstrom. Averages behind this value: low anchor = 8.14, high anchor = 7.95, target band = 8.33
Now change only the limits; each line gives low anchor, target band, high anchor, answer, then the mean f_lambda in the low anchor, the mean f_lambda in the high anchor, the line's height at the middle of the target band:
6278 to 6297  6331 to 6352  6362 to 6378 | 2.8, 7.74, 9.07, 8.61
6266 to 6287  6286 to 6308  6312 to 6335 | -0.5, 7.51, 7.88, 7.67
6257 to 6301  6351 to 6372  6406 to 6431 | 0.0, 7.61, 8.26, 8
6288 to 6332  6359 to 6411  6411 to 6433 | -2.4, 7.91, 8.22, 8.12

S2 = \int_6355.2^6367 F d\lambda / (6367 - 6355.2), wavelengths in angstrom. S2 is 8.02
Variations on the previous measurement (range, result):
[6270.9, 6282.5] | 7.55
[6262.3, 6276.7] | 7.5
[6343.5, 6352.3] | 8.03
